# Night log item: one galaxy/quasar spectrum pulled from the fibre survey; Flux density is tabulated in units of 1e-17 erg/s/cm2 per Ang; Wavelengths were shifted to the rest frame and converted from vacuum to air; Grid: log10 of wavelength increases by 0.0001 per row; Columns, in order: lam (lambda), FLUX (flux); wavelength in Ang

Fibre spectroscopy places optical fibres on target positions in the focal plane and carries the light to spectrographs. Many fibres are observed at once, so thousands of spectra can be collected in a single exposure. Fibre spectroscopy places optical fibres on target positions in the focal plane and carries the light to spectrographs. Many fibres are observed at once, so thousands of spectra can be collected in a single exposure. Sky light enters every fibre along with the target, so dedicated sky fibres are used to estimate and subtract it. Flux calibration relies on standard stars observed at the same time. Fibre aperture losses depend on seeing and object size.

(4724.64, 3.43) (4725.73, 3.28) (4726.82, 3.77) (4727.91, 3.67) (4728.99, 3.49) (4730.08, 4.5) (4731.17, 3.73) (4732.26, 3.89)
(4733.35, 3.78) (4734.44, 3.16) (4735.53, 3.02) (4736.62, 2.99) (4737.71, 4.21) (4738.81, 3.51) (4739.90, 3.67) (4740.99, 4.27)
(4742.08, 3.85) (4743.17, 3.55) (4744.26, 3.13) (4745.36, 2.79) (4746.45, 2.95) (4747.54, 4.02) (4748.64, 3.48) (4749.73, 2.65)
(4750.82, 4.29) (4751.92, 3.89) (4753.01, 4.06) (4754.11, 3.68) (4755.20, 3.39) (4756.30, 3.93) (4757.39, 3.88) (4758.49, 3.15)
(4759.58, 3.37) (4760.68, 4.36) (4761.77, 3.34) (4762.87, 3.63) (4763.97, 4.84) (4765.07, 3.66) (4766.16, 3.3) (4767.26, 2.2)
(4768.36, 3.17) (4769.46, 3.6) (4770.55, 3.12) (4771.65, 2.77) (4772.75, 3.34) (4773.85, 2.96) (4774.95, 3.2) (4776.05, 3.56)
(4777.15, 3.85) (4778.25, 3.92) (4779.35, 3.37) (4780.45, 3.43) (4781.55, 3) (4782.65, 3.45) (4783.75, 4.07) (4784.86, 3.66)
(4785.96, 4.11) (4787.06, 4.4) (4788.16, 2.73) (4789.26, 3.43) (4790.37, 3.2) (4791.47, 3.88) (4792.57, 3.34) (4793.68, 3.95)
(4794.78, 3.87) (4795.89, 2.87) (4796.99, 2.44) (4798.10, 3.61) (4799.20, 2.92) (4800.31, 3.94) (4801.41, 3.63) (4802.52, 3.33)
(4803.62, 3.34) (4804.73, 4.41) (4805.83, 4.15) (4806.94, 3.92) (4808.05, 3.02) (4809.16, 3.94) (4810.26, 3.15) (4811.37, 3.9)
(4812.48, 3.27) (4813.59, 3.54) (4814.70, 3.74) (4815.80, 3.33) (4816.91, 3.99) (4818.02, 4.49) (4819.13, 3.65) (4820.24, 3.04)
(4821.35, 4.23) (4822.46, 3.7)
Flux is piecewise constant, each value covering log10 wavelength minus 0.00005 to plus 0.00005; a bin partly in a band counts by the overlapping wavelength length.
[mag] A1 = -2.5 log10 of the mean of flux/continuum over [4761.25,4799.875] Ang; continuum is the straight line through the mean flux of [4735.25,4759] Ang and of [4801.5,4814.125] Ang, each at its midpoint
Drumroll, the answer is 0.05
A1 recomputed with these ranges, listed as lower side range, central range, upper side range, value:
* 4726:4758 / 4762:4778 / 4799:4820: 0.08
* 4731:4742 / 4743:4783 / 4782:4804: 0.03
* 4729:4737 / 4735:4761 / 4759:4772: -0.02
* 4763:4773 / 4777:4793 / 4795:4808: -0.05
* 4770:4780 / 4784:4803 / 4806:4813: -0.01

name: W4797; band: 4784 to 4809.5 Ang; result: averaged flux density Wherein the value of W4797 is 3.57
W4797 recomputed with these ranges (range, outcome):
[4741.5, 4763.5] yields 3.58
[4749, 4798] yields 3.51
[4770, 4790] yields 3.46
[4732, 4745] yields 3.57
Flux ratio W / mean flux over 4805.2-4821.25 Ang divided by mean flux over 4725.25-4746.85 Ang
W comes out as 1.0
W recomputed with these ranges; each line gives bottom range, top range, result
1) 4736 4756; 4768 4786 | 0.96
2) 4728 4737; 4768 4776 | 0.89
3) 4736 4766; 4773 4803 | 0.96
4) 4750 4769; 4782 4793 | 1.00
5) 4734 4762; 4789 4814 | 0.99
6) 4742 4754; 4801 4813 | 1.04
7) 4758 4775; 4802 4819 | 1.09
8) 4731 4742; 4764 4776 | 0.89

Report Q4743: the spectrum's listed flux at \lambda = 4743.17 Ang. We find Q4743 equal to 3.55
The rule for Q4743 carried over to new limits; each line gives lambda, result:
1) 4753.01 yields 4.06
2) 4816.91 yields 3.99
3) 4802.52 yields 3.33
